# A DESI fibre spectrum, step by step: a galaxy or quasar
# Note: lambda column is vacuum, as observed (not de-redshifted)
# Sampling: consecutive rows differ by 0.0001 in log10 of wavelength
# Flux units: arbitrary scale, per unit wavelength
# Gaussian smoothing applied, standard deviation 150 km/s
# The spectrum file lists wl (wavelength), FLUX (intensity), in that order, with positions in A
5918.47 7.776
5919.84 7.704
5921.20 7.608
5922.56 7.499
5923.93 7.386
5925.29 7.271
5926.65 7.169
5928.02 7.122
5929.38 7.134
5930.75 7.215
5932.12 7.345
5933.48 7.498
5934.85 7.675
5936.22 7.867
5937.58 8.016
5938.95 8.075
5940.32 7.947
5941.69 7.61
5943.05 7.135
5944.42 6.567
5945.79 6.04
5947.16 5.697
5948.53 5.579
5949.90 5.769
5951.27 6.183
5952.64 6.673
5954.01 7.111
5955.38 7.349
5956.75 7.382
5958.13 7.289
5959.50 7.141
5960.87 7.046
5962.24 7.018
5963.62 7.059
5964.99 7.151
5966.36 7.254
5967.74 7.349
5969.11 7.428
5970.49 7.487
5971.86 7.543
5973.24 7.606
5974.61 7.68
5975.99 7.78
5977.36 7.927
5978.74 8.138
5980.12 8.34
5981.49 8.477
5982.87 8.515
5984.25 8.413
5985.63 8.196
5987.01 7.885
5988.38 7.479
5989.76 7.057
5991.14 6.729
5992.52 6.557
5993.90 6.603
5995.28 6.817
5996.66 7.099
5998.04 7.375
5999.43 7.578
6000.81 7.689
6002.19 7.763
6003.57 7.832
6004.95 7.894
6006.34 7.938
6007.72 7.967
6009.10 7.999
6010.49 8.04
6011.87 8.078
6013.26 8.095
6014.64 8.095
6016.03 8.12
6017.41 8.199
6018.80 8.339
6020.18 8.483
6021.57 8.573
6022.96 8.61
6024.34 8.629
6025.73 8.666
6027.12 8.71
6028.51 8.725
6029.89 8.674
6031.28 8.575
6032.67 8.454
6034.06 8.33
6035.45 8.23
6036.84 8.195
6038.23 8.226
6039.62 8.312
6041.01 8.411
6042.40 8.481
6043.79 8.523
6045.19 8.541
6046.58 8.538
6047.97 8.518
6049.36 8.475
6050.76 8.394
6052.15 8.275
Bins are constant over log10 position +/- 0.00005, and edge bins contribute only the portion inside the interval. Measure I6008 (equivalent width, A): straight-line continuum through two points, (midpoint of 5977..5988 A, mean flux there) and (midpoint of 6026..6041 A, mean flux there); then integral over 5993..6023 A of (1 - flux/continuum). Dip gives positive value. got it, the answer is 1.8 A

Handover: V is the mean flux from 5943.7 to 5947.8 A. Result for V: 6.11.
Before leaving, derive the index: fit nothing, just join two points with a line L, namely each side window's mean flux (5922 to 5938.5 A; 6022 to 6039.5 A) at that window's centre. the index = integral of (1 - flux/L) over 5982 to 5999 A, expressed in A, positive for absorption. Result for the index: 1.4 A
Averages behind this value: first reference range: 7.44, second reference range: 8.5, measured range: 7.4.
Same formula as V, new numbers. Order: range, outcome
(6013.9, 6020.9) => 8.25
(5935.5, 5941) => 7.97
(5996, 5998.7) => 7.24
